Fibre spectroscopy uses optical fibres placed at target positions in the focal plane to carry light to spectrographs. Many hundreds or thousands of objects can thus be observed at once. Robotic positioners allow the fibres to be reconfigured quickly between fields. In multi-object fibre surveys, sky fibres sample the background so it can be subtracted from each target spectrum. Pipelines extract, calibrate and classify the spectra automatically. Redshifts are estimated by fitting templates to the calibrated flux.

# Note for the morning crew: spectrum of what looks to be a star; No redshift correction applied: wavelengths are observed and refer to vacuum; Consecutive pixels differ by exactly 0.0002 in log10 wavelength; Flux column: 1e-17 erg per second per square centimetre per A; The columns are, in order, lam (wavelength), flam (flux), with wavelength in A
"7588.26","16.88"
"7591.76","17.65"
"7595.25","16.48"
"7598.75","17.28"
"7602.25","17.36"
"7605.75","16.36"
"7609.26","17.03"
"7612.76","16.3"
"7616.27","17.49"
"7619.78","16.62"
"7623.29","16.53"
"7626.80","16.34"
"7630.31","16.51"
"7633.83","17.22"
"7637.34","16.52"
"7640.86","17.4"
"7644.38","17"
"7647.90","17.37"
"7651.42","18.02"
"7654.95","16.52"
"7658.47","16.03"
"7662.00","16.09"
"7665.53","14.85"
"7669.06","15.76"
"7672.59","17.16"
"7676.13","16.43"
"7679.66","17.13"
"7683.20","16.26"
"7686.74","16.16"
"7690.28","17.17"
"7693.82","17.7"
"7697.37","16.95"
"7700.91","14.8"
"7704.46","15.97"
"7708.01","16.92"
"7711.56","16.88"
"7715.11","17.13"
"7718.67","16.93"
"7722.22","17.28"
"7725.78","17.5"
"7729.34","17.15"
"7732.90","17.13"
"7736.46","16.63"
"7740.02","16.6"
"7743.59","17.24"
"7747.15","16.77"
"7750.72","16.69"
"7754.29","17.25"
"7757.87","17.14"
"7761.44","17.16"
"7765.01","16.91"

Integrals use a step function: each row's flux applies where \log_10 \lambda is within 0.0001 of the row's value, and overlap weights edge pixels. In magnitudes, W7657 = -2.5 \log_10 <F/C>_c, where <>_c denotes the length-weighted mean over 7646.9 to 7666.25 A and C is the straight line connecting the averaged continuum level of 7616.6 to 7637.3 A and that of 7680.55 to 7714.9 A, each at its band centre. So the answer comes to 0.01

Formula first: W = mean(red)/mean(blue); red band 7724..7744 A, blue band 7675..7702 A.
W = 1.0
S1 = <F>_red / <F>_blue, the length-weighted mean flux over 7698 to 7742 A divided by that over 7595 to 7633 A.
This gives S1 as 1.0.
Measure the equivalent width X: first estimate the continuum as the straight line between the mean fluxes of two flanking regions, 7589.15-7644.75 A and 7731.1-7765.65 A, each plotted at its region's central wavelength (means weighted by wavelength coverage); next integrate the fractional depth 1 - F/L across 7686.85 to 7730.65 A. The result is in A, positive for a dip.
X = 0.3 A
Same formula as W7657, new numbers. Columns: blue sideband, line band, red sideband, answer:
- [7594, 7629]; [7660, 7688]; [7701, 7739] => 0.04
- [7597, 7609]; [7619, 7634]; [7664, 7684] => 0.01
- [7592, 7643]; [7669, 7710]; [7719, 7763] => 0.03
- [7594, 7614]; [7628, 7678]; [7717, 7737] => 0.02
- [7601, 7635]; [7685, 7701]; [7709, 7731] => 0.02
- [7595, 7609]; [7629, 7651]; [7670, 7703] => -0.02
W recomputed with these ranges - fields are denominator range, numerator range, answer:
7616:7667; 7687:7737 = 1.01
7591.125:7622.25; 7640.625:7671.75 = 0.98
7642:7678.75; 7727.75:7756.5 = 1.02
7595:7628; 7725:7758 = 1.01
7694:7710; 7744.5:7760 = 1.04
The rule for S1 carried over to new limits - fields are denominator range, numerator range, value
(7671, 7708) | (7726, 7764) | 1.02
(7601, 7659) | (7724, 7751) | 1.01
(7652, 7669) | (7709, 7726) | 1.07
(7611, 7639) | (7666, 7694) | 0.99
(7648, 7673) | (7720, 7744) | 1.04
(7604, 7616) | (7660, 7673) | 0.95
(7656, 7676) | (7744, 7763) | 1.06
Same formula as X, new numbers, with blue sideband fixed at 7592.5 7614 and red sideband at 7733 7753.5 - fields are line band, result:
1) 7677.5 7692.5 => 0.13 A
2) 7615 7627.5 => 0.08 A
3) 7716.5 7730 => -0.30 A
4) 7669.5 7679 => 0.09 A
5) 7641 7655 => -0.40 A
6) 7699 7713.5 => 0.59 A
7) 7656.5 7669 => 0.87 A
